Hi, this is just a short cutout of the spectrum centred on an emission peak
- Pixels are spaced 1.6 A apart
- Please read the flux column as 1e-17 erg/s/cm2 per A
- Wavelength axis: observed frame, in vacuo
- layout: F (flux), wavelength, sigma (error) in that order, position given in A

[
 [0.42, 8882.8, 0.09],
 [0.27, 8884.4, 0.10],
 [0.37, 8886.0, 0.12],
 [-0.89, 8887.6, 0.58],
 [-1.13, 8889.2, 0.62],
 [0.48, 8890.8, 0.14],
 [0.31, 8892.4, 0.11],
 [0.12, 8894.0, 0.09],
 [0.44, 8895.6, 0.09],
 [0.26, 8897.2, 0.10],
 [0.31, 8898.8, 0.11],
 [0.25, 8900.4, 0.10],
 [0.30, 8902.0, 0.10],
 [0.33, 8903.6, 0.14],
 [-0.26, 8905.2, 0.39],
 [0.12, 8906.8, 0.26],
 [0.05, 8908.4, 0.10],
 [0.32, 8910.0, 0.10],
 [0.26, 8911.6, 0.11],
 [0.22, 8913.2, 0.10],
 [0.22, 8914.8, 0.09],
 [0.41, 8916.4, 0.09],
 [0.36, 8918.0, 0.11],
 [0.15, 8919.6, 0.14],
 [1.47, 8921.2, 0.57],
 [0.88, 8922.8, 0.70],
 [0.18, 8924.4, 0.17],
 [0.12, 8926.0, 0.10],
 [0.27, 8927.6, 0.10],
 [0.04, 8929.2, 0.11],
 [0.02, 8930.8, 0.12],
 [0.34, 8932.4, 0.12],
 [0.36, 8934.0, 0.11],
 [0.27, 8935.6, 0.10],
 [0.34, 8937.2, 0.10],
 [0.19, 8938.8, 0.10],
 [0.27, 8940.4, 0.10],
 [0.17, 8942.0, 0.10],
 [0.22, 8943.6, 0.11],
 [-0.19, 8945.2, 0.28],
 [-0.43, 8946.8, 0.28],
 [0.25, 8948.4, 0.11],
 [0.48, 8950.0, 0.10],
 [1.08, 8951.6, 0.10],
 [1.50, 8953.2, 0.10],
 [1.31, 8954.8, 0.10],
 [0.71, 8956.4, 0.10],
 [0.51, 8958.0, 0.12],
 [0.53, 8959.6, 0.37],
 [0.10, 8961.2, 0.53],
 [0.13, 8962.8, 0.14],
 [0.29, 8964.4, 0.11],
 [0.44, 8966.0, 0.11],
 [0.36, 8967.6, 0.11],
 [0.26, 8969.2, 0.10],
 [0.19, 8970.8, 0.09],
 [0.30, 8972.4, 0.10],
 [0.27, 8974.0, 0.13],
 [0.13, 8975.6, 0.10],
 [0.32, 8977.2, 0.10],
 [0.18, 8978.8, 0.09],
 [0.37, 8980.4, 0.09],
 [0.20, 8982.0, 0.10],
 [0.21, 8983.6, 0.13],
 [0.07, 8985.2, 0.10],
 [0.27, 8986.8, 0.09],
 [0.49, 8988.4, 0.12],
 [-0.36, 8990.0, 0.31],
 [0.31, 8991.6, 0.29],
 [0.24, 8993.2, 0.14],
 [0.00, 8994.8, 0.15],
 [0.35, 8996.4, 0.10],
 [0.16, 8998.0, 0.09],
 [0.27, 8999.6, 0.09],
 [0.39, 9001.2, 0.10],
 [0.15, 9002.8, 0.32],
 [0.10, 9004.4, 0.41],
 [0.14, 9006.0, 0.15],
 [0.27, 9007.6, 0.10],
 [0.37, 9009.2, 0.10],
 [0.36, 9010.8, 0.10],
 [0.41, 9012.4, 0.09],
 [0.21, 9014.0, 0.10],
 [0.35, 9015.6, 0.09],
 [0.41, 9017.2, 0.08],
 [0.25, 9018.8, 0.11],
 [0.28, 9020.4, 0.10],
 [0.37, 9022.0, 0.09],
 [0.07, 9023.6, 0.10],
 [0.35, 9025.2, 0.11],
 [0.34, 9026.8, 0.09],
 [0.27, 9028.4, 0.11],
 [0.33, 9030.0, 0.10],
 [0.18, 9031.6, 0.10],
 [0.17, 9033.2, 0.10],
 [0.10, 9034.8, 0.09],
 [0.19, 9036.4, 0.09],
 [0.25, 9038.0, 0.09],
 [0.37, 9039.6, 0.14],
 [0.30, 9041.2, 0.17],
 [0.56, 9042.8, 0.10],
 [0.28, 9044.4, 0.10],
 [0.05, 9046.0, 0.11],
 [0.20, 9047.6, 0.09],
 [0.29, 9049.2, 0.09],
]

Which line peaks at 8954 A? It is H-beta 4861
